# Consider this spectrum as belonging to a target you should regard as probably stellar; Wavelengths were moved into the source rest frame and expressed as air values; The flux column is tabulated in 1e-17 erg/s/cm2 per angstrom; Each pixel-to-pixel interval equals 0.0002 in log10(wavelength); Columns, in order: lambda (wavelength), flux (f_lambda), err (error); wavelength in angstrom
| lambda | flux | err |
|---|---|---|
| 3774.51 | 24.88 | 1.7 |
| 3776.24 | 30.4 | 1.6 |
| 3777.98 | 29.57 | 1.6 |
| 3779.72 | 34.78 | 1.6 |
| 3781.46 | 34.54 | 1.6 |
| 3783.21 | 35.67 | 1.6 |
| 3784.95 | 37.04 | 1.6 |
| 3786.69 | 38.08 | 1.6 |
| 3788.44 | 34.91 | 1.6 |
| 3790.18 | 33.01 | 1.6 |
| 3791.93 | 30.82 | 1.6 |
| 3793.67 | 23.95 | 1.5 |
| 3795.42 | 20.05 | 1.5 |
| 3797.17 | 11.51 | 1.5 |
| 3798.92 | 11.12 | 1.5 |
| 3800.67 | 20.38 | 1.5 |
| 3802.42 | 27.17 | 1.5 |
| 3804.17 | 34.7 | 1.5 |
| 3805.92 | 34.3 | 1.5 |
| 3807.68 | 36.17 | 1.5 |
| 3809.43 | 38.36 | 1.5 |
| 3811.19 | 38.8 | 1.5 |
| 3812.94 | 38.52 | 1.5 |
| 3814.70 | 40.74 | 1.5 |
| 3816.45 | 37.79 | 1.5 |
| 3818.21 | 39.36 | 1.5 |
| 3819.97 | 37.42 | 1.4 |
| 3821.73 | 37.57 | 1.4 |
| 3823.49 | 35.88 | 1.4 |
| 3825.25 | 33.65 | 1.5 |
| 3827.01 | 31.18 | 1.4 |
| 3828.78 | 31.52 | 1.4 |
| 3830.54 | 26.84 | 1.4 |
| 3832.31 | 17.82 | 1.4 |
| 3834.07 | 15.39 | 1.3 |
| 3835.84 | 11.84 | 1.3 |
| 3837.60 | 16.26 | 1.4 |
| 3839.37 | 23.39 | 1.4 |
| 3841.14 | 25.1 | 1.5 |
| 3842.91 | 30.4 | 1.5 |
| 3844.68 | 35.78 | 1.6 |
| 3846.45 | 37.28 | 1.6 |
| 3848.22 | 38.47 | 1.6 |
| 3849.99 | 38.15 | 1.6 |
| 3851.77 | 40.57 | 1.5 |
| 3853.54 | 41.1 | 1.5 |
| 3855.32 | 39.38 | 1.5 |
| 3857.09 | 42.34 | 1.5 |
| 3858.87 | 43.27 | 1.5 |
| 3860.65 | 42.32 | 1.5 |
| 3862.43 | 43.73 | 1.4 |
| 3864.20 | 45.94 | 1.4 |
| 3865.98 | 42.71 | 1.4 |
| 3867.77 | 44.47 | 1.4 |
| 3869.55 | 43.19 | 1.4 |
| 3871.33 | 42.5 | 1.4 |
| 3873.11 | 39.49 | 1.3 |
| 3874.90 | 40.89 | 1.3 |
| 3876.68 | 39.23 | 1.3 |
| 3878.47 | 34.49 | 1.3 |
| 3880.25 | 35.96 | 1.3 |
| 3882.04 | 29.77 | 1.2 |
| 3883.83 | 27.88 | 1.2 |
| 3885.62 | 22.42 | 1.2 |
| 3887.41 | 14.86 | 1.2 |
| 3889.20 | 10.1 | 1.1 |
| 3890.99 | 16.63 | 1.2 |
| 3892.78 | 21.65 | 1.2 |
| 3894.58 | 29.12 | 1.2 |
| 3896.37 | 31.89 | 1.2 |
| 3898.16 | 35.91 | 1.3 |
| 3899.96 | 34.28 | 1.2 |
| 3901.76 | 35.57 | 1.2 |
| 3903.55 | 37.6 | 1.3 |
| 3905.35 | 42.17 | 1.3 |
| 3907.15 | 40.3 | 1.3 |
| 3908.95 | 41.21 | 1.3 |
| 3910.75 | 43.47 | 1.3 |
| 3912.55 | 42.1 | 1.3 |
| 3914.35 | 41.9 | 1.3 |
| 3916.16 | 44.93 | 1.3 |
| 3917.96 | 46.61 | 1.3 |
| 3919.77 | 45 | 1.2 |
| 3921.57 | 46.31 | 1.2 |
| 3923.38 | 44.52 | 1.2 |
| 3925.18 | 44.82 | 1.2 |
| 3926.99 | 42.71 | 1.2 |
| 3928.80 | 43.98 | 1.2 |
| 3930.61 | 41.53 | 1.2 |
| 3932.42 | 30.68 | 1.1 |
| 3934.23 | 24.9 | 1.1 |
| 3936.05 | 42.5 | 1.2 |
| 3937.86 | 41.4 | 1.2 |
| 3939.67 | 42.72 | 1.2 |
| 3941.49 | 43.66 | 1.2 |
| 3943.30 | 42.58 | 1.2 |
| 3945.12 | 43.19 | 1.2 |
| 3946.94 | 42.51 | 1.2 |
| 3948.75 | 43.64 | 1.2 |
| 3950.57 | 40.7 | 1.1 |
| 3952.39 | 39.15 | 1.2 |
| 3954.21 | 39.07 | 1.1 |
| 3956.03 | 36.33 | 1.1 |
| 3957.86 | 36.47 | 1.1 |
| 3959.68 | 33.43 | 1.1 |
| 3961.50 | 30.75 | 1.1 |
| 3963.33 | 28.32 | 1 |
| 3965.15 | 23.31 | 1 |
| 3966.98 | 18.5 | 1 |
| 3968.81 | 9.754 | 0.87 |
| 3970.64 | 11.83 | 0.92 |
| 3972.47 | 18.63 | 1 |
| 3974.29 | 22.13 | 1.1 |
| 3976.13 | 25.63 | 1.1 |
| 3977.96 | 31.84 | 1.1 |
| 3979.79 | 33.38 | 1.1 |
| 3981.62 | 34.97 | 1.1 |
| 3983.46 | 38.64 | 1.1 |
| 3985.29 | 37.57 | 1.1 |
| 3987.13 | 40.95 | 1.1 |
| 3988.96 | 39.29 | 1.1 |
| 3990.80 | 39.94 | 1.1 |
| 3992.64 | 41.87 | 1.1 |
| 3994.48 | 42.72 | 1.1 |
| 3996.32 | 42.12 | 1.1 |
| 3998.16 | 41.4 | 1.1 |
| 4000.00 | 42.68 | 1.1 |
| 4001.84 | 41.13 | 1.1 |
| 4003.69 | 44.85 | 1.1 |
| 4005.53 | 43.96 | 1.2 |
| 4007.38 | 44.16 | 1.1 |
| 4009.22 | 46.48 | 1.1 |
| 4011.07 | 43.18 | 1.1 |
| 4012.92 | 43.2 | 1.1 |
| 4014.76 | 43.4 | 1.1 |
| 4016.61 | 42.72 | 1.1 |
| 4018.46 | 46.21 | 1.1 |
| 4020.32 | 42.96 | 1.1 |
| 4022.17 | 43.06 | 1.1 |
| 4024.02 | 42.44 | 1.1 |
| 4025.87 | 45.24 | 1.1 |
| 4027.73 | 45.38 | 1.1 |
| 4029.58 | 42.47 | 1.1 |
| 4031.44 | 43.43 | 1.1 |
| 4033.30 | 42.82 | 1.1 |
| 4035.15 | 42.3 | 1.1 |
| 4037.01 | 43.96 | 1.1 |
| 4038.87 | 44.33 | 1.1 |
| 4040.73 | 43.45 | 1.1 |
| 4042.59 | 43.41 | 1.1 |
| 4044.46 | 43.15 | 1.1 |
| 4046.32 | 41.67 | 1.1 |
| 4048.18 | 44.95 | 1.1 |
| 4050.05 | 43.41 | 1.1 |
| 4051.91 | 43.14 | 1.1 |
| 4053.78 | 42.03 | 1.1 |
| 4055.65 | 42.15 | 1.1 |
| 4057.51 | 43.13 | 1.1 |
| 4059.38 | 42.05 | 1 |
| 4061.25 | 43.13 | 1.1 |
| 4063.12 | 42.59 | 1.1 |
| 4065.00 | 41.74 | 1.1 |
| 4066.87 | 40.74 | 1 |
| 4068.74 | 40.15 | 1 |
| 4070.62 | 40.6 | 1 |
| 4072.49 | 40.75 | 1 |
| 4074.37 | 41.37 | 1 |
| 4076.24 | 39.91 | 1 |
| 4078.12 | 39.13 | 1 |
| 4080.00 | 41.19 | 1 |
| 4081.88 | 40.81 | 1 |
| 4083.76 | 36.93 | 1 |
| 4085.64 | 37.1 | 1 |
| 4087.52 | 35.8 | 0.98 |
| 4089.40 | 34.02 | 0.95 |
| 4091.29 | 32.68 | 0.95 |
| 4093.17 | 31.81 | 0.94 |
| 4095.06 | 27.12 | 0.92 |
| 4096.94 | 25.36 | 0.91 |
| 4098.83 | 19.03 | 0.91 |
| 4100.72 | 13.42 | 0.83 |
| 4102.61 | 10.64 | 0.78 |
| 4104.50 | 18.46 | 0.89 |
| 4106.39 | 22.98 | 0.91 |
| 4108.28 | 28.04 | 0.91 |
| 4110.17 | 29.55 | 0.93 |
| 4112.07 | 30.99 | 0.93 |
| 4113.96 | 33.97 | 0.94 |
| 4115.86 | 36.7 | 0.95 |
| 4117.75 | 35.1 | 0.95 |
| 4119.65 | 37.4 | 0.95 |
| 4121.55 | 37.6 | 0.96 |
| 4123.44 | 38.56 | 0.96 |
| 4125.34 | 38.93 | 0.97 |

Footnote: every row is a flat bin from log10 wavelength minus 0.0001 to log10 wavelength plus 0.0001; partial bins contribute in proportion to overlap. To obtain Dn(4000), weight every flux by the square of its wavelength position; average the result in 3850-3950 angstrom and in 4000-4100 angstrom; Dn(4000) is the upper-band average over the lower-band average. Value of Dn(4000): 1.1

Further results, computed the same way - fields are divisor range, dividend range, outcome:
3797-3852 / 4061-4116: 1.23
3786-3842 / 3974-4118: 1.47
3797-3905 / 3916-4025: 1.24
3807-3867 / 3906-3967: 1.20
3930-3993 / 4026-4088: 1.29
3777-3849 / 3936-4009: 1.29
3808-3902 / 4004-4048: 1.43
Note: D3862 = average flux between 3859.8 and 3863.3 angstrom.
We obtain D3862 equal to 43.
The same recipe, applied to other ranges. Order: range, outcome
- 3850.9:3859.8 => 41.3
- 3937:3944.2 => 42.6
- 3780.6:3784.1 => 35.1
